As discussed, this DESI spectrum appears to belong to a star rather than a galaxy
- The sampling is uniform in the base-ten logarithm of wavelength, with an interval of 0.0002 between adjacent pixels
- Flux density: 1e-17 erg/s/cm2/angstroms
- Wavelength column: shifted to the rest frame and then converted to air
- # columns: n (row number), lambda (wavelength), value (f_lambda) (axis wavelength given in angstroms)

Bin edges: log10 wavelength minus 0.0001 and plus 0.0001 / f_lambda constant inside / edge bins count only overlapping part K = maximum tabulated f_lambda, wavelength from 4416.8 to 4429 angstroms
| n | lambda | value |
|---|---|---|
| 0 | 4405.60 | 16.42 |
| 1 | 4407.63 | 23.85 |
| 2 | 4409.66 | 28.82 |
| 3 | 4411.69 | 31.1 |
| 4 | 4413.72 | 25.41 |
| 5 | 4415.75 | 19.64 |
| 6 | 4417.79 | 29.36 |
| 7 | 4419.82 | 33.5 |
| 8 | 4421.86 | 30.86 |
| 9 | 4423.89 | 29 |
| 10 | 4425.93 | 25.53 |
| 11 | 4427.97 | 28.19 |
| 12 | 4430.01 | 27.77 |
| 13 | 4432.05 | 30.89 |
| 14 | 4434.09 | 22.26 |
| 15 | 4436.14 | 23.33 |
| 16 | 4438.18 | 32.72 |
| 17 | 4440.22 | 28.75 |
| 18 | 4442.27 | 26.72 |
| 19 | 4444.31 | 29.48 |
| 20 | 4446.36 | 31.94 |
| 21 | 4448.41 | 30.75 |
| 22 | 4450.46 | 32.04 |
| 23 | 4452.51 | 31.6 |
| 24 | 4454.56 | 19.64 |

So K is 33.5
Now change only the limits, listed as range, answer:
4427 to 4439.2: 32.72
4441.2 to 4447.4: 31.94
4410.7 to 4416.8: 31.1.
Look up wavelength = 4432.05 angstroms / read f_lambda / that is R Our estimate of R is 30.89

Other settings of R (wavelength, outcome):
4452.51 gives 31.6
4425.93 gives 25.53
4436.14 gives 23.33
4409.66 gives 28.82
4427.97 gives 28.19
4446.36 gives 31.94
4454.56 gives 19.64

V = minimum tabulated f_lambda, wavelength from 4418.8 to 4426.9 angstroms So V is 25.53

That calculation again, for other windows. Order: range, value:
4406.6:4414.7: 23.85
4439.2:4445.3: 26.72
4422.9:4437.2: 22.26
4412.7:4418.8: 19.64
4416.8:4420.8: 29.36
